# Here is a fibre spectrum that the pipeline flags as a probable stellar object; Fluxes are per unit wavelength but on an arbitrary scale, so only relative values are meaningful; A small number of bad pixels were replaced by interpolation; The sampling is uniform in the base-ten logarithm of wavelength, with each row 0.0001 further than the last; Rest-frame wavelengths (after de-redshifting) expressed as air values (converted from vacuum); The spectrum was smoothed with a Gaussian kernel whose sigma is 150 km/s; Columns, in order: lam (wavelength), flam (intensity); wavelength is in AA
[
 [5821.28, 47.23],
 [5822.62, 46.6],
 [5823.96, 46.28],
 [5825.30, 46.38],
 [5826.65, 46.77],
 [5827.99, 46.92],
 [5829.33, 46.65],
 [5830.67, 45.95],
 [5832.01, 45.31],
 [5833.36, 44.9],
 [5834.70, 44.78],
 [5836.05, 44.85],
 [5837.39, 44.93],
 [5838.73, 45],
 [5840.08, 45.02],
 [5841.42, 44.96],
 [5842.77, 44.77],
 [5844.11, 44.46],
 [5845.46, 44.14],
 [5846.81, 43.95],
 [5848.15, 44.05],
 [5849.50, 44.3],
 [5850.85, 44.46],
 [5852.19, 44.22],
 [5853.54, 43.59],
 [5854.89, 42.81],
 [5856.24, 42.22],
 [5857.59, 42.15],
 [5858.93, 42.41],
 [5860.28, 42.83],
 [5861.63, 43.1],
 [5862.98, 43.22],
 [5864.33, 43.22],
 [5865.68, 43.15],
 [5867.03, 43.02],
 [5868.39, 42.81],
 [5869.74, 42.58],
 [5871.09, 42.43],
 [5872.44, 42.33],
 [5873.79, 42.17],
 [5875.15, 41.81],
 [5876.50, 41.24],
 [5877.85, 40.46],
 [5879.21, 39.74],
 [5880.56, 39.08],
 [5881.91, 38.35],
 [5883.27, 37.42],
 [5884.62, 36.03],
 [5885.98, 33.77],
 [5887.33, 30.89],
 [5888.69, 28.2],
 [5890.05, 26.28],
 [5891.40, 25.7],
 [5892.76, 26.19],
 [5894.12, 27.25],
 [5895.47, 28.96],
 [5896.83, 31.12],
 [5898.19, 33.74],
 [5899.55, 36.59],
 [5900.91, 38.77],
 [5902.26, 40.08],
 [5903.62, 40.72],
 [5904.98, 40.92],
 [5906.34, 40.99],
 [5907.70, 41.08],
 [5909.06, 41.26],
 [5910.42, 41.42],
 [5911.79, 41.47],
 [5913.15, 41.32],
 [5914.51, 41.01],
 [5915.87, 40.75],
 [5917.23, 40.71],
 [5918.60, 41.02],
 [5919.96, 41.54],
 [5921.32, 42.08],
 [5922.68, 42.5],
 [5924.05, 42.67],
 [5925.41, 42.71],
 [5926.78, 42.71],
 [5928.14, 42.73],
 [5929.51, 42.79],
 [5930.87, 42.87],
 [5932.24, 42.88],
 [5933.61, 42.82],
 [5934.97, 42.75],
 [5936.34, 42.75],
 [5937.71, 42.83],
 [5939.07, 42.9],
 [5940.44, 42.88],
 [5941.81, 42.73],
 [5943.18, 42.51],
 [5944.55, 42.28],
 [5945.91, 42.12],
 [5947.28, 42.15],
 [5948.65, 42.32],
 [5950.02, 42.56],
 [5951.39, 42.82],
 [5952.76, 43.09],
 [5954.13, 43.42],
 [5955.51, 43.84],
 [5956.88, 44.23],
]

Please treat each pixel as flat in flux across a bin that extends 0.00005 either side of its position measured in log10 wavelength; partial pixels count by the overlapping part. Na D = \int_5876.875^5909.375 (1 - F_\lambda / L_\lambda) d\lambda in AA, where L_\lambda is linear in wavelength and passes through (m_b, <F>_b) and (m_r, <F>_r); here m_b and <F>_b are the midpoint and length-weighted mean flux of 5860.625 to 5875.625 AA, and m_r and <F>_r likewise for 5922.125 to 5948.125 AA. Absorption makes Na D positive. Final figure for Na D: 5.7 AA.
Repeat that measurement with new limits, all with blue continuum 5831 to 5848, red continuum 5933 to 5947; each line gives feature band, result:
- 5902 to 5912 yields 0.5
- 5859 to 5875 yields 0.5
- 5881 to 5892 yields 2.9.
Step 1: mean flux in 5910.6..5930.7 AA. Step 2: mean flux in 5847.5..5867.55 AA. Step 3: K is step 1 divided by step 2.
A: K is 1.0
